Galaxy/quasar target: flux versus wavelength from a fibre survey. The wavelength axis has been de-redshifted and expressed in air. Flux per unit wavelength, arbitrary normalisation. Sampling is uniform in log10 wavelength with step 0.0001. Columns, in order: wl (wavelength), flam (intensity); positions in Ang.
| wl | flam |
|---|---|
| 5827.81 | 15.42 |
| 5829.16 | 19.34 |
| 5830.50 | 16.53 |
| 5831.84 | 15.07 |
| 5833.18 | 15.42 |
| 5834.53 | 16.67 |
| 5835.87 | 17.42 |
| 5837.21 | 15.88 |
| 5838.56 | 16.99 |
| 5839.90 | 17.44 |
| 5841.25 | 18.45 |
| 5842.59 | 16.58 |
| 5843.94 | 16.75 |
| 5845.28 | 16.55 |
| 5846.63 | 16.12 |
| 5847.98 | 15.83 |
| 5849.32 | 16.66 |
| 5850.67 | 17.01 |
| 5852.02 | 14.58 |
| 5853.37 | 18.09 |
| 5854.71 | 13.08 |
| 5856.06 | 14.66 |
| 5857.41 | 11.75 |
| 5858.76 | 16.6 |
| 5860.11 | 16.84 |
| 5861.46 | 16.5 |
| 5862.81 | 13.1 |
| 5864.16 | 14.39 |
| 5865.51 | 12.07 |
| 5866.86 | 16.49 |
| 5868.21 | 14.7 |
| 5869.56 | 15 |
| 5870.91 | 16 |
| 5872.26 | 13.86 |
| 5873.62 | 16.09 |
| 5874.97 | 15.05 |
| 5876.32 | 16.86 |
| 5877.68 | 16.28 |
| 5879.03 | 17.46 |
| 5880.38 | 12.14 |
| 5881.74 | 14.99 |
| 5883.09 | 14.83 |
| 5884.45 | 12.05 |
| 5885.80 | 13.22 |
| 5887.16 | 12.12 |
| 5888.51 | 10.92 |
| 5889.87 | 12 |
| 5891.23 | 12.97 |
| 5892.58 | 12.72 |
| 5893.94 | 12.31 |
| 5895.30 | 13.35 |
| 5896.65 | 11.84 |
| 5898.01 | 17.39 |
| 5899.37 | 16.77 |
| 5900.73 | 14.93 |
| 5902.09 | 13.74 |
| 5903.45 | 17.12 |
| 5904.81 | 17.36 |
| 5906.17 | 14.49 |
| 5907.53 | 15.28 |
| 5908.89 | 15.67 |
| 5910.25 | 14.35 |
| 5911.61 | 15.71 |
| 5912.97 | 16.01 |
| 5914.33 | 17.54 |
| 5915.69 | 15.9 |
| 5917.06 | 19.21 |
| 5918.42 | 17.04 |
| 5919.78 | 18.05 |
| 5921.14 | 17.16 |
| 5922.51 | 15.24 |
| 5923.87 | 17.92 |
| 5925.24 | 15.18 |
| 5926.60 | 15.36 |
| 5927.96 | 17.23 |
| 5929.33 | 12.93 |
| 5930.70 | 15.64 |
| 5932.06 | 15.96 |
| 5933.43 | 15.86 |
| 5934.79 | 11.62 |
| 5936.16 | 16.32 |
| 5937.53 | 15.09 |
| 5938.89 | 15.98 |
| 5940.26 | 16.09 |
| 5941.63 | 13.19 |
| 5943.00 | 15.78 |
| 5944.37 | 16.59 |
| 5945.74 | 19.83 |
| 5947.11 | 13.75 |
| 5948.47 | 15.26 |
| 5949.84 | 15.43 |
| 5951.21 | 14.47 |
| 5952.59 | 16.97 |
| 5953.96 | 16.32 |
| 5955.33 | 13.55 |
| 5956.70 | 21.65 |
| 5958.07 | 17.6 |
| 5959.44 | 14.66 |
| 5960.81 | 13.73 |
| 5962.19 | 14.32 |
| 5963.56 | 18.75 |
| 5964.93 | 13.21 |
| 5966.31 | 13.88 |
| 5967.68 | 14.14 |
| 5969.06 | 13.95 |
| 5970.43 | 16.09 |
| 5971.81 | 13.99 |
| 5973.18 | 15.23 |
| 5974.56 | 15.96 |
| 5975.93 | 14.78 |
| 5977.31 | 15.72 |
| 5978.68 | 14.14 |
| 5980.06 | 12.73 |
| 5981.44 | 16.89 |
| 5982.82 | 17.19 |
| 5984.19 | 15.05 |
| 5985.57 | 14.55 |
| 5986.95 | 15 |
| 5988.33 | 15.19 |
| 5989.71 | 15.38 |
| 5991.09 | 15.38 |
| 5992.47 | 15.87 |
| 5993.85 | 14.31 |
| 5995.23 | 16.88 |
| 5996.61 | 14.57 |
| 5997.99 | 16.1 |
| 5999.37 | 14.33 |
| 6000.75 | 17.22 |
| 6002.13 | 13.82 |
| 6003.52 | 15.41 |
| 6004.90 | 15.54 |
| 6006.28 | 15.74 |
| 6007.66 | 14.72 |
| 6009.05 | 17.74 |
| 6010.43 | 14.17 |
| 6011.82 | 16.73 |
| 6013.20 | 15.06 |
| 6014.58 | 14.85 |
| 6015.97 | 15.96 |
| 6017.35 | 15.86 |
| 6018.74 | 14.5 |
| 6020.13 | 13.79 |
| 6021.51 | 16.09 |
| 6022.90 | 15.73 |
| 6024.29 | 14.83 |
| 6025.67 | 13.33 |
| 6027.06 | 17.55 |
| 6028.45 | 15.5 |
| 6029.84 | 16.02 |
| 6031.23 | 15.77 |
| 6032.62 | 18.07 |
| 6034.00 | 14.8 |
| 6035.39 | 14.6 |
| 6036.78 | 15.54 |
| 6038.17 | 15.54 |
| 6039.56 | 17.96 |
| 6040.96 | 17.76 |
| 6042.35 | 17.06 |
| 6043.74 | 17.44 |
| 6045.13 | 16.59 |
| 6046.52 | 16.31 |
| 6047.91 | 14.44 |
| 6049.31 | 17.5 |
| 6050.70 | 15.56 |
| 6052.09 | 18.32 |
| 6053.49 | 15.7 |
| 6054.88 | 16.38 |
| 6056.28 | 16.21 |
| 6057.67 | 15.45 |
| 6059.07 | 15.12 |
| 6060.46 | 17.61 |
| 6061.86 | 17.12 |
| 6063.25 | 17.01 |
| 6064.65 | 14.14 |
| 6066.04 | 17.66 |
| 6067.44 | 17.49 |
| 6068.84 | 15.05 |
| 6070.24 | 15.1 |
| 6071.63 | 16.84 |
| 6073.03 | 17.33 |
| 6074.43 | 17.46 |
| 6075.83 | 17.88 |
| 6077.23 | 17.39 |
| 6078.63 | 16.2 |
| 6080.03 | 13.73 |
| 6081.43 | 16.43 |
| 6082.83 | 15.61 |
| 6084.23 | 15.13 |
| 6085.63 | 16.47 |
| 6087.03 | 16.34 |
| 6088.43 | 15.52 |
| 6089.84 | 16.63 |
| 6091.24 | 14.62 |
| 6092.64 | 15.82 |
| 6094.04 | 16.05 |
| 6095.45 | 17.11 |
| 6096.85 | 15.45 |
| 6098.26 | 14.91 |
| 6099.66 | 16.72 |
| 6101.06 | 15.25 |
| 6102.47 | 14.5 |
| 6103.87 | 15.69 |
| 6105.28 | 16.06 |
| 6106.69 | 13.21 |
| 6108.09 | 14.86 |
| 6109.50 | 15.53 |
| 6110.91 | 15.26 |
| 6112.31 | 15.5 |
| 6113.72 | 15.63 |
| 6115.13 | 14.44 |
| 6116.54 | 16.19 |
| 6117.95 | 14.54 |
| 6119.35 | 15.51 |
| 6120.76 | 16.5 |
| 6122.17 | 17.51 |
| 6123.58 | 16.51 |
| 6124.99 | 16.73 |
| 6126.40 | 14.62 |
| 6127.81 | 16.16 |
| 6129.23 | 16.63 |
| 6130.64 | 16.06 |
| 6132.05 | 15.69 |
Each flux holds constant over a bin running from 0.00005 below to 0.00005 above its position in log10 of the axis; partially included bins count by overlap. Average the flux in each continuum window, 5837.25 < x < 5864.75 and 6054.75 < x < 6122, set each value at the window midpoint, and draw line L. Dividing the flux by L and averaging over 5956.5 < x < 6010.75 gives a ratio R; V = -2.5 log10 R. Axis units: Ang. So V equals 0.04 mag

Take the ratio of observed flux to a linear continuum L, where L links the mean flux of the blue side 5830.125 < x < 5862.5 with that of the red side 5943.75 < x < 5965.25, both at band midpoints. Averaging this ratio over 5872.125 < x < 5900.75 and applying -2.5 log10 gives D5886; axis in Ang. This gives 0.14 mag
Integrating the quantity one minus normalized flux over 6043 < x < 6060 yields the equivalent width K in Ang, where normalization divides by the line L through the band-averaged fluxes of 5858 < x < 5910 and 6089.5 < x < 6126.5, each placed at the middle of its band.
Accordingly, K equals -1.0 Ang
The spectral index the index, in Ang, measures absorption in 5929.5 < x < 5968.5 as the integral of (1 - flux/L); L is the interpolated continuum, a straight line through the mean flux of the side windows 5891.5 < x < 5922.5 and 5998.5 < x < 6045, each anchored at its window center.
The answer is 0.32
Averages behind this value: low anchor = 15.6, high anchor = 15.7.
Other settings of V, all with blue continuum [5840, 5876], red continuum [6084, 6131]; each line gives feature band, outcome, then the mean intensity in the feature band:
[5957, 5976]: 0.03 mag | 15.2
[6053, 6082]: -0.05 mag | 16.4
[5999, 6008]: 0.02 mag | 15.3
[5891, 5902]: 0.11 mag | 14.1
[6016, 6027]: 0.04 mag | 15.1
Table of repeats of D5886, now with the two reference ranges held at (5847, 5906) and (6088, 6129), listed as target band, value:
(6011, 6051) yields -0.04 mag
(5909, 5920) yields -0.12 mag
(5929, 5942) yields 0.00 mag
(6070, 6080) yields -0.09 mag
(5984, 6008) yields -0.01 mag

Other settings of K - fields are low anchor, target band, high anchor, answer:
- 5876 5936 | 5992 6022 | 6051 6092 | 0.73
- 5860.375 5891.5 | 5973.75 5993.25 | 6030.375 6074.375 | 0.41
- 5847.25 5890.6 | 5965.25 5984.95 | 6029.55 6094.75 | 0.79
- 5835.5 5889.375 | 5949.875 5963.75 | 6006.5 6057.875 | -0.39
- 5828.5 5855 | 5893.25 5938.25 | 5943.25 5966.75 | 1.42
